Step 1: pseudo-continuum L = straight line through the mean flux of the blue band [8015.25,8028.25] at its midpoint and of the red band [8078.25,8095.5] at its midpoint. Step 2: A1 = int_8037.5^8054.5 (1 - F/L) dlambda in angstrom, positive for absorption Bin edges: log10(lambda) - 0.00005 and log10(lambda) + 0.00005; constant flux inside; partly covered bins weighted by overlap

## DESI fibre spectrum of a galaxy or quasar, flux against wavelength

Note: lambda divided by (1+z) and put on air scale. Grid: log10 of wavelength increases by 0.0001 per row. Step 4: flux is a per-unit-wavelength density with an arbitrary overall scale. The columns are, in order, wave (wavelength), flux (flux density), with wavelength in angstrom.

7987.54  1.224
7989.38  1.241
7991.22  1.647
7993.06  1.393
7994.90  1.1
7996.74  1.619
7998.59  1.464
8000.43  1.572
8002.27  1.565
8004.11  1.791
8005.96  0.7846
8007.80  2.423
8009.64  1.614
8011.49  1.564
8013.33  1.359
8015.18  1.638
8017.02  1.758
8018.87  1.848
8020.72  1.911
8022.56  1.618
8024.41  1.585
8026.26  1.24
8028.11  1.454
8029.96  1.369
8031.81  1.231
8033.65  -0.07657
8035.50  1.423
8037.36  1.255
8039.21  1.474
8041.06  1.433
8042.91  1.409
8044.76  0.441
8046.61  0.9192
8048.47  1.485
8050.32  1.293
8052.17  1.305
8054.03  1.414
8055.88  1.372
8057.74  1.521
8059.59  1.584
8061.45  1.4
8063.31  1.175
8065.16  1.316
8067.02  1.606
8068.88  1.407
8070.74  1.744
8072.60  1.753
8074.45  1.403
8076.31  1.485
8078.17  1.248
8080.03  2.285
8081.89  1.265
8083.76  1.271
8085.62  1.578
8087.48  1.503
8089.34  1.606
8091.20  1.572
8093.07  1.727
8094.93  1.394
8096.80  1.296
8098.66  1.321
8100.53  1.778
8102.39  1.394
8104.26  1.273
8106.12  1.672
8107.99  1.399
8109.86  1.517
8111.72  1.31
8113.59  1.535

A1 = 4.0 angstrom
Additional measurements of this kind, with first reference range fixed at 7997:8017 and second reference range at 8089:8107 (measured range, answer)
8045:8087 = 2.70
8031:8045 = 4.08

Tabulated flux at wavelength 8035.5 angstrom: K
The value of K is 1.423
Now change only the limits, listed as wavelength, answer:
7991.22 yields 1.647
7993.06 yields 1.393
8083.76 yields 1.271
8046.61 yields 0.9192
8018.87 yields 1.848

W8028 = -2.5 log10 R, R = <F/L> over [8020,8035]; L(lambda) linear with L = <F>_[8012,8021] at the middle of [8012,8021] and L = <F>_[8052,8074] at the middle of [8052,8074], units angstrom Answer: 0.26 mag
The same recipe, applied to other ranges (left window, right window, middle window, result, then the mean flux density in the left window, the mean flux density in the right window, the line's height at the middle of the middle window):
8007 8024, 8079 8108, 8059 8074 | 0.07 mag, 1.74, 1.52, 1.6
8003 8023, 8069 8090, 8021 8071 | 0.22 mag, 1.66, 1.55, 1.61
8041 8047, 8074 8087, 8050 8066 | -0.15 mag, 1.01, 1.51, 1.2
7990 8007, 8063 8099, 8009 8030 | -0.09 mag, 1.44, 1.51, 1.46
